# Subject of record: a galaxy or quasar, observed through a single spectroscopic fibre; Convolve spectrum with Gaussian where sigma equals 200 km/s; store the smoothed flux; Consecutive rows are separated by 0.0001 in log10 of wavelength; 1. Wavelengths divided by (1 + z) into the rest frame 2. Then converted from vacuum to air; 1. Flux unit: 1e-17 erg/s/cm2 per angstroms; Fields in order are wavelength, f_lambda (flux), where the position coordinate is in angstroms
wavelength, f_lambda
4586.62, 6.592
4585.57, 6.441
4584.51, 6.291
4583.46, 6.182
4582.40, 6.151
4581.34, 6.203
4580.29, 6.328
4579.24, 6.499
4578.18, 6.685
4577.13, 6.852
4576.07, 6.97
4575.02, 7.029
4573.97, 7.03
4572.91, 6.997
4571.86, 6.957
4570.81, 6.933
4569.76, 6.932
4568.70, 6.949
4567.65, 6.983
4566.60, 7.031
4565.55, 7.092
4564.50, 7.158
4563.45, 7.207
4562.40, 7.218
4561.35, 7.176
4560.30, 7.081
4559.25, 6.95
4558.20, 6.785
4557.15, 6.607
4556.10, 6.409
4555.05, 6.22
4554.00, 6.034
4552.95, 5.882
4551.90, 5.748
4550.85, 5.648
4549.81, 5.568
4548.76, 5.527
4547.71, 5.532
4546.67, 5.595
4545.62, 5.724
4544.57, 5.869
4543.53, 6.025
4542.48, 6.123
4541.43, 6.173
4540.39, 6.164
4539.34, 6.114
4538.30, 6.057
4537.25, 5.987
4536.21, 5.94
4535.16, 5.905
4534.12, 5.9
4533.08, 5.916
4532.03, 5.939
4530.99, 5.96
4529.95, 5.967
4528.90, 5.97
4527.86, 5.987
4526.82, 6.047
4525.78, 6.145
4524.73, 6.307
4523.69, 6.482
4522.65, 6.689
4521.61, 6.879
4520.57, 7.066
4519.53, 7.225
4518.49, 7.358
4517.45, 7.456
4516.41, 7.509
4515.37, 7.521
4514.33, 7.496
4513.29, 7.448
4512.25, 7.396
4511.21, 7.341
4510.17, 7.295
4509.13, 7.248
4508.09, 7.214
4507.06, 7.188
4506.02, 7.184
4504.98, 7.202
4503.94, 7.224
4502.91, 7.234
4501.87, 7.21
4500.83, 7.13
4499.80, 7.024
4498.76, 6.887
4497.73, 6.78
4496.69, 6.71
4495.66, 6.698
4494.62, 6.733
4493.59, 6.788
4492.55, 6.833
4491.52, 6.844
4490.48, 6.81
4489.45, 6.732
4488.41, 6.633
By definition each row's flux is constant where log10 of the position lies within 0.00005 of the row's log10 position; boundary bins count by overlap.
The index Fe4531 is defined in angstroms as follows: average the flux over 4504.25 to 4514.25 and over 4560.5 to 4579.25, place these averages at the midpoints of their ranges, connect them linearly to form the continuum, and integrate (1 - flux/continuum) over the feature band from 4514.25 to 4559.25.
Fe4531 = 5.6 angstroms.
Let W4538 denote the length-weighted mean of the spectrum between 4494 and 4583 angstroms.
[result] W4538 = 6.62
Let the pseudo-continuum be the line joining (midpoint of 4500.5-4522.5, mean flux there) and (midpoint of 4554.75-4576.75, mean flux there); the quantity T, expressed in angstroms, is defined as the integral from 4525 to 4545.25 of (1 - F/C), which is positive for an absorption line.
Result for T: 3.2 angstroms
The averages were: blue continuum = 7.27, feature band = 6.01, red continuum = 6.95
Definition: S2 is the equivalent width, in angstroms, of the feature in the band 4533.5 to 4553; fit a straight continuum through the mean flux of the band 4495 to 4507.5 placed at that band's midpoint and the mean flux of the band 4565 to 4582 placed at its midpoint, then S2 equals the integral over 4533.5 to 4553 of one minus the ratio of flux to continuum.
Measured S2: 3.0 angstroms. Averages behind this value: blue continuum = 7.03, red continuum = 6.84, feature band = 5.87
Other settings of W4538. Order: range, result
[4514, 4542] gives 6.44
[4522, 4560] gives 6.06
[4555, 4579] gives 6.93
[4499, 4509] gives 7.17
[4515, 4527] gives 6.91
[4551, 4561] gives 6.39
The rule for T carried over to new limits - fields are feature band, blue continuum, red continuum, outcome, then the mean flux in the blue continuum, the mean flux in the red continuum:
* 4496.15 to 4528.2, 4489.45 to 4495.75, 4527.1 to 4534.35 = -3.4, 6.78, 5.96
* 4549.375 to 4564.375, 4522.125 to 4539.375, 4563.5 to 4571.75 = 0.6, 6.08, 7.02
